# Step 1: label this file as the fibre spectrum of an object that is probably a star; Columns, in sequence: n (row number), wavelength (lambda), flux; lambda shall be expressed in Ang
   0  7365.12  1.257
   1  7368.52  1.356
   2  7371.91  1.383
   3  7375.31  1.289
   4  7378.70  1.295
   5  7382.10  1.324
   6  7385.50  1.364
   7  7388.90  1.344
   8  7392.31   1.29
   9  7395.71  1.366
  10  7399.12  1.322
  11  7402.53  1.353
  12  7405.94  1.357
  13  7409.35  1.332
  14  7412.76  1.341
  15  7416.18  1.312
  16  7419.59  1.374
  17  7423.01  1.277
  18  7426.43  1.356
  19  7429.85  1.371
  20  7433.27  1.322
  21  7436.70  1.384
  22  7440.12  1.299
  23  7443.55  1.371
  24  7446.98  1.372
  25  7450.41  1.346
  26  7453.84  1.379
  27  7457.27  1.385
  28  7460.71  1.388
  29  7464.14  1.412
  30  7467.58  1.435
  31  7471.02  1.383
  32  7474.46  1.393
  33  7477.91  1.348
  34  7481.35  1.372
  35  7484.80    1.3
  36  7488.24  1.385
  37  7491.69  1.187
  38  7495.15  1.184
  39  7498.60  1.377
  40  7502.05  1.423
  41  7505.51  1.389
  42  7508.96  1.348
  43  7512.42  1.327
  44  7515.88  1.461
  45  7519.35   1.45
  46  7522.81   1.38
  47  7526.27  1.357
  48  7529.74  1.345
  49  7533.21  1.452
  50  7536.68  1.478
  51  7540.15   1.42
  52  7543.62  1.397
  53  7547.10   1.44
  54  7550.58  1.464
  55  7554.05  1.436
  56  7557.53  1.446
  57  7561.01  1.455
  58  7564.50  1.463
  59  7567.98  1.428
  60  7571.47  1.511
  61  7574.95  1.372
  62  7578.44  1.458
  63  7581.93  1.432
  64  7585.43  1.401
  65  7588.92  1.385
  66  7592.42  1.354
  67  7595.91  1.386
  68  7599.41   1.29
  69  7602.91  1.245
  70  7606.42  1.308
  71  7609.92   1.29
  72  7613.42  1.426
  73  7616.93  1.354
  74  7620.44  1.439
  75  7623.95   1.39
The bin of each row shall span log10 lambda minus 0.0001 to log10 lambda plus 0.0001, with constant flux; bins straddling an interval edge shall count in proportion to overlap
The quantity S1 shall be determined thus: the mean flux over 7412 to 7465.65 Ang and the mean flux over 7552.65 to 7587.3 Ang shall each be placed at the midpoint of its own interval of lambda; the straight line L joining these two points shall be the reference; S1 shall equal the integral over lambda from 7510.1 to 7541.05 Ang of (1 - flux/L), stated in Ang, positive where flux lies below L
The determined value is 0.1 Ang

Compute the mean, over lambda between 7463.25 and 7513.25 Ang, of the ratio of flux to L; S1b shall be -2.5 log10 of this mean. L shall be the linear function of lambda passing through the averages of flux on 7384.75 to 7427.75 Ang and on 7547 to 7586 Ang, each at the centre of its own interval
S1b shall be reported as 0.032 mag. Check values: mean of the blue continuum 1.34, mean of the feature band 1.35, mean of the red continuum 1.44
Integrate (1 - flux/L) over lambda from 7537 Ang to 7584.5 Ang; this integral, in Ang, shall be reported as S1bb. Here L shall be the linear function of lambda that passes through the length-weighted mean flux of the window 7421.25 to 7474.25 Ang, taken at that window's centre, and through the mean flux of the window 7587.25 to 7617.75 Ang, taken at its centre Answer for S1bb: -3.4 Ang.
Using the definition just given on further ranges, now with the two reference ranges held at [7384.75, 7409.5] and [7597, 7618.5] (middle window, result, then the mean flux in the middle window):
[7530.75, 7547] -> -1.3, 1.43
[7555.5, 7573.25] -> -1.8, 1.46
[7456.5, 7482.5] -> -1.1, 1.39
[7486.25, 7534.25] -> -1.1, 1.36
